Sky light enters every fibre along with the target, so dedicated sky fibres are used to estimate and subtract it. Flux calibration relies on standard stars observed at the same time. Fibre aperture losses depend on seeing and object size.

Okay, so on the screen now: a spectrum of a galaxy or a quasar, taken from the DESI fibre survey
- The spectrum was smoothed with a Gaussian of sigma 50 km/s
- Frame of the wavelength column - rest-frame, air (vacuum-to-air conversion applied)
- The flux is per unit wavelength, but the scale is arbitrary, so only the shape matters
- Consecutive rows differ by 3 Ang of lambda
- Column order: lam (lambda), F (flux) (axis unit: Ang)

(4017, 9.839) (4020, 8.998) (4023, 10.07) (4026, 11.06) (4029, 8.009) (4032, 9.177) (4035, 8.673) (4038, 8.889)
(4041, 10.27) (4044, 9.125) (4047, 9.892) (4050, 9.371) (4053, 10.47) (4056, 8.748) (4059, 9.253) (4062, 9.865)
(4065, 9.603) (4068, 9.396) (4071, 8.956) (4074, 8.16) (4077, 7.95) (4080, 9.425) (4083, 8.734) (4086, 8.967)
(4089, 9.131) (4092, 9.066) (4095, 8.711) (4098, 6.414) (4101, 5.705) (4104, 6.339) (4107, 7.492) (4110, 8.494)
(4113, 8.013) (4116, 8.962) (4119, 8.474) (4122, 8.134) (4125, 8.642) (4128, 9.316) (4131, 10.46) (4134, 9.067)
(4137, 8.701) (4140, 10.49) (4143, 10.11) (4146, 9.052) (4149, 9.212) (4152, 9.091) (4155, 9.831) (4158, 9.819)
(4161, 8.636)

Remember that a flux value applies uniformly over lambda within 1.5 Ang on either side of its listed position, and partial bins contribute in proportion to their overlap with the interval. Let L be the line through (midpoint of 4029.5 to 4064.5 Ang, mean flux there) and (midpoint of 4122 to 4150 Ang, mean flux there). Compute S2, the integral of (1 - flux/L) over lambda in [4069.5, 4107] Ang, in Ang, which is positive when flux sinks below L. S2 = 5.1 Ang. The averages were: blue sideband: 9.39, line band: 8.1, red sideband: 9.38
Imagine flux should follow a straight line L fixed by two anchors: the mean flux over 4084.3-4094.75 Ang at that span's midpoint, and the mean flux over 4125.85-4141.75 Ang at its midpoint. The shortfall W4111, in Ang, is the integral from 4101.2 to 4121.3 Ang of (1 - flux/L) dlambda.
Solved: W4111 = 3.2 Ang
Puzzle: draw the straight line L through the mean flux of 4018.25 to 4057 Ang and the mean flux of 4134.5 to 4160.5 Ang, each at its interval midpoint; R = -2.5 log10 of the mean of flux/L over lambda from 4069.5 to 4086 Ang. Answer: 0.09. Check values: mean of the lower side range 9.45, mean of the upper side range 9.49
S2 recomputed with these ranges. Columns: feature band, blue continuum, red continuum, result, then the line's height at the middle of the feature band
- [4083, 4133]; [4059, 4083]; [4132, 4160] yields 5.3 Ang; 9.26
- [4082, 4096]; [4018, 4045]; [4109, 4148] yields 0.4 Ang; 9.2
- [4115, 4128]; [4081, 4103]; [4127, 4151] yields 0.5 Ang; 9.01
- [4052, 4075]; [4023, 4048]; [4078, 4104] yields -1.4 Ang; 8.78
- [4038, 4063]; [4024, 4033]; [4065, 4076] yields -1.1 Ang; 9.17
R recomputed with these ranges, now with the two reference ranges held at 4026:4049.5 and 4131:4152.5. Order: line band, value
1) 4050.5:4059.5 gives -0.022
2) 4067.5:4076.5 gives 0.080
